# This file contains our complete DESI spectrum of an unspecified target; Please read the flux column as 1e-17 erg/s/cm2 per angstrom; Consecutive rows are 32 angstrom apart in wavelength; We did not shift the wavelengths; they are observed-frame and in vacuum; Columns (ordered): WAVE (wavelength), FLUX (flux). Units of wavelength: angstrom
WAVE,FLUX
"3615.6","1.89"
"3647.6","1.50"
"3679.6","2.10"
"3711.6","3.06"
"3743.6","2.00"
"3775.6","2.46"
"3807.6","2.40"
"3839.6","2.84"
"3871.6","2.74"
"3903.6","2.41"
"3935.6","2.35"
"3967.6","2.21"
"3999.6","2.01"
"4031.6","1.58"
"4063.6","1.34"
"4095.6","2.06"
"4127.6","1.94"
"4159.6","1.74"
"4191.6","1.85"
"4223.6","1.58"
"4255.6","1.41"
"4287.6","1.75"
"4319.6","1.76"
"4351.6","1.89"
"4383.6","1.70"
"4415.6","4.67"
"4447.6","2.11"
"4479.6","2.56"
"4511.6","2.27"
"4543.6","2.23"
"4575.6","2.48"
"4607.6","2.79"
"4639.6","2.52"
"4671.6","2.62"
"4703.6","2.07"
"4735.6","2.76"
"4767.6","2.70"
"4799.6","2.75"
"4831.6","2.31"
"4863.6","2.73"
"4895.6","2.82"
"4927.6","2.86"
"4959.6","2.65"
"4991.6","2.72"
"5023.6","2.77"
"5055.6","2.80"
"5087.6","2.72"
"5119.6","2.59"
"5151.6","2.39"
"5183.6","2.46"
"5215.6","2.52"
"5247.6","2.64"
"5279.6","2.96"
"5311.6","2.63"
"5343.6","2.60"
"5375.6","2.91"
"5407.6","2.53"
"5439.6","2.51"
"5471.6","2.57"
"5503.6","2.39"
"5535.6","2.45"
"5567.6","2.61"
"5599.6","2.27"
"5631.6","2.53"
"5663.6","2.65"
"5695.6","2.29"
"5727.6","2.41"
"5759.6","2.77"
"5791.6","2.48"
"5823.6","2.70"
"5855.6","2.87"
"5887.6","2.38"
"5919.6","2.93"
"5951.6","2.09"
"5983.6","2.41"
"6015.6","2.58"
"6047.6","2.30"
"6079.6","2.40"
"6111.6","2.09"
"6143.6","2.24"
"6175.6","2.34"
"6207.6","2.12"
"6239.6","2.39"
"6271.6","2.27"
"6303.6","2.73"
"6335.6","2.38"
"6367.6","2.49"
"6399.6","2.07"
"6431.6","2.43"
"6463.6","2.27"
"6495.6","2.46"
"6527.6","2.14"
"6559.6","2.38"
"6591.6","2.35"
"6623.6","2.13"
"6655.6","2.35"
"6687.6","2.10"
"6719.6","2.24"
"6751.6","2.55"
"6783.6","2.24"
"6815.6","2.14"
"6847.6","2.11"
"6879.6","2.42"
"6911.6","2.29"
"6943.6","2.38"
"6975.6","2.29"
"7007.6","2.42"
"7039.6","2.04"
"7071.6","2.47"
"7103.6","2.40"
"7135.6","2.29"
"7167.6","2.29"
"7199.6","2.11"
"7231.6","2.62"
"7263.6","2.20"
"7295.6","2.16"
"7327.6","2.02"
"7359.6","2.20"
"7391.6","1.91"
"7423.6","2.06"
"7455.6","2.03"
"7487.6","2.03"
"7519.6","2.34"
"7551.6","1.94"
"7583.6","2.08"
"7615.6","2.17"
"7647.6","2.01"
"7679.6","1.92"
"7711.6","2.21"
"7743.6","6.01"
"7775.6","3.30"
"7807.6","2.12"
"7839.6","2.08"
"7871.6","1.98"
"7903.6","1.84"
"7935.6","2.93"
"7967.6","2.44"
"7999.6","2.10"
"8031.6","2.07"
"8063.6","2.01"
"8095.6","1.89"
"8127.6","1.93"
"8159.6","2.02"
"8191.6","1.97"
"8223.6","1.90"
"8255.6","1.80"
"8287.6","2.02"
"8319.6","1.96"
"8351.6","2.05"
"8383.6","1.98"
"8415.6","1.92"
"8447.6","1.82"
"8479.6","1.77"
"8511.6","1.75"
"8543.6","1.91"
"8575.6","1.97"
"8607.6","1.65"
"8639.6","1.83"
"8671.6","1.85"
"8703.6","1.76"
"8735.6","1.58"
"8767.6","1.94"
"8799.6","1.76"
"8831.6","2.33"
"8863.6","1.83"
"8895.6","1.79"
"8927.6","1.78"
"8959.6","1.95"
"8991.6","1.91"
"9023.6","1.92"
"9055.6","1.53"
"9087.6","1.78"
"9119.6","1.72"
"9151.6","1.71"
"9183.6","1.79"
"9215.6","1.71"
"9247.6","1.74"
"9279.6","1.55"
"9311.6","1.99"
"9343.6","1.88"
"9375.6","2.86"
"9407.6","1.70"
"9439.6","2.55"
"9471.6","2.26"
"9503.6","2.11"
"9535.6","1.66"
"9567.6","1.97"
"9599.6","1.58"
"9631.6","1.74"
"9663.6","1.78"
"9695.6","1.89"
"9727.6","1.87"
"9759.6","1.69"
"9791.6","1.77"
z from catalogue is 0.18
